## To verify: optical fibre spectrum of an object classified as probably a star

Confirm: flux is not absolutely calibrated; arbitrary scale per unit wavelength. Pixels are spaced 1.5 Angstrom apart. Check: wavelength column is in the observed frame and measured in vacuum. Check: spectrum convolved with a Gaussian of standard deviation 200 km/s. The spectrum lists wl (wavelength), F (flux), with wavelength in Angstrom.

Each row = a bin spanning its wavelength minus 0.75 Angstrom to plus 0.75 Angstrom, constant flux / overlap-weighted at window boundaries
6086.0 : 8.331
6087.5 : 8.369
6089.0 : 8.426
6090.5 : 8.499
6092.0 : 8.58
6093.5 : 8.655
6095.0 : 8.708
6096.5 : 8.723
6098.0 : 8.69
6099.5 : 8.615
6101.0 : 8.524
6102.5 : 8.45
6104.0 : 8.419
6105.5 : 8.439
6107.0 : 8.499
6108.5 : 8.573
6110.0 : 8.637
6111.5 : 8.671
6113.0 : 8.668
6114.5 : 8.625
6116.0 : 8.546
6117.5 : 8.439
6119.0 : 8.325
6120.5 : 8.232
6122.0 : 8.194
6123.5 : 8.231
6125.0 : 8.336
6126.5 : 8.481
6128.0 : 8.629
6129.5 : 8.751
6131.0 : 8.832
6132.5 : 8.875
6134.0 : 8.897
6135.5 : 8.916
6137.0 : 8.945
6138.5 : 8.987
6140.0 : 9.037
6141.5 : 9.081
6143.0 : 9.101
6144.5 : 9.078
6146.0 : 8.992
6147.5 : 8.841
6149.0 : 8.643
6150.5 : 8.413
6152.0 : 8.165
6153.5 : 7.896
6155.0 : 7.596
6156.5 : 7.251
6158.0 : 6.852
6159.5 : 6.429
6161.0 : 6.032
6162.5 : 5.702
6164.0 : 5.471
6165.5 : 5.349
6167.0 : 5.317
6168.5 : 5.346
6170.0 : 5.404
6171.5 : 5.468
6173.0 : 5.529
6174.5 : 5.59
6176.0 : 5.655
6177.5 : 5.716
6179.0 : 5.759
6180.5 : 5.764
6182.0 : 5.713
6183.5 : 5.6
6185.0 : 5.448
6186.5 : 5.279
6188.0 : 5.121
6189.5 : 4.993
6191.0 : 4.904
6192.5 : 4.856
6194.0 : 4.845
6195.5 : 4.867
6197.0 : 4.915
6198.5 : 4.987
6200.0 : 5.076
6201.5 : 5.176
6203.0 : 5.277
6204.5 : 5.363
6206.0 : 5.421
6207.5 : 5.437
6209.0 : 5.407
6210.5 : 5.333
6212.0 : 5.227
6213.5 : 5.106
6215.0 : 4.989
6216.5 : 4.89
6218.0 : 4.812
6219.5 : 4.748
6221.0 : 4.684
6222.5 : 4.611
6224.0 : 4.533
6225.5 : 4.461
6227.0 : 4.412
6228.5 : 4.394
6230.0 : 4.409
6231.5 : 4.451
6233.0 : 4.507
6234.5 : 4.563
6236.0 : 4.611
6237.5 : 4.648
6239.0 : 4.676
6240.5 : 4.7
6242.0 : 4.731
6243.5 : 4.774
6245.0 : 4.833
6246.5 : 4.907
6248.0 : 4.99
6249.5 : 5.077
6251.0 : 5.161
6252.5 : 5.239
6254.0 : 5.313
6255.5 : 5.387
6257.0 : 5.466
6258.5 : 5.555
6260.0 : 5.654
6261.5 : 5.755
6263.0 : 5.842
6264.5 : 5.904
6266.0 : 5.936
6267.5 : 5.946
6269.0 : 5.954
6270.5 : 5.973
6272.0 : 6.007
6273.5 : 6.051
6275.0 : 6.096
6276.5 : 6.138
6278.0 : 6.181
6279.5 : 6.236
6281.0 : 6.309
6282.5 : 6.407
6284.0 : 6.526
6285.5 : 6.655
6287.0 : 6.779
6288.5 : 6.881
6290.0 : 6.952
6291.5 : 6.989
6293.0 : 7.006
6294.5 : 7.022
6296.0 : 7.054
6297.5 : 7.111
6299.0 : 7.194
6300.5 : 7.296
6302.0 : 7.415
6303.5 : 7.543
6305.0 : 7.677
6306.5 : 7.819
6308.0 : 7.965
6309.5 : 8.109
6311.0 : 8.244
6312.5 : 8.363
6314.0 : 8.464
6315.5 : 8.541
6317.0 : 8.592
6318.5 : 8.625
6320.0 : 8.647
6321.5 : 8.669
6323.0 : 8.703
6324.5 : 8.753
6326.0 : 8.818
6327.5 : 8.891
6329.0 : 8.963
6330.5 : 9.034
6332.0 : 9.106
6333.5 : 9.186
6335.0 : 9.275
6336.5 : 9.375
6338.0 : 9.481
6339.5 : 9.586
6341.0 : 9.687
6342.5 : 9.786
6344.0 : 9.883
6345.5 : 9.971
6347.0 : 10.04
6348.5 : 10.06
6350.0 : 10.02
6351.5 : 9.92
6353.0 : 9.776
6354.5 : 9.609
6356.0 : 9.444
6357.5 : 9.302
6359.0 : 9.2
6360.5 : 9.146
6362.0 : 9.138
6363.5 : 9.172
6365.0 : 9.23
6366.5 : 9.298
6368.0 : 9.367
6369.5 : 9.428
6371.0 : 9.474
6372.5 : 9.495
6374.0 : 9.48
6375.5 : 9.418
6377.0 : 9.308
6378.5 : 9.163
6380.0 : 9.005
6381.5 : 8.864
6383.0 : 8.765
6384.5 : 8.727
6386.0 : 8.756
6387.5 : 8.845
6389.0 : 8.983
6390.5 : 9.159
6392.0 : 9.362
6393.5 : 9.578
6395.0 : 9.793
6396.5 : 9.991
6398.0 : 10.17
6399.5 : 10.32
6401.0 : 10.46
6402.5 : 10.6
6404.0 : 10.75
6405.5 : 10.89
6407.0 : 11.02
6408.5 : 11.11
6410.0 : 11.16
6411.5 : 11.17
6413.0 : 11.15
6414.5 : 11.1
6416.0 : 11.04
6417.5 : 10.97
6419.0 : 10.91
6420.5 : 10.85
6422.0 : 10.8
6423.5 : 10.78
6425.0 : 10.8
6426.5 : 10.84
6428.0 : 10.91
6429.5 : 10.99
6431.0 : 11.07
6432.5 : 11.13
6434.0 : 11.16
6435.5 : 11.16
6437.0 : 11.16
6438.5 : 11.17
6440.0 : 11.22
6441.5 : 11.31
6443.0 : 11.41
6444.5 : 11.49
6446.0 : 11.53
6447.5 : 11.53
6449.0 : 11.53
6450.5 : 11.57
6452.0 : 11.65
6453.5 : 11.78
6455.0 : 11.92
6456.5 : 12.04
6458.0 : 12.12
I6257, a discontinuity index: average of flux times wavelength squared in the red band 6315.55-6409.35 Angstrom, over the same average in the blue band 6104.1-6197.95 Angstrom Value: 1.4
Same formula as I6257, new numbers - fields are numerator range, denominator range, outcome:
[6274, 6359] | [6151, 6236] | 1.60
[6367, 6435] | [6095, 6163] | 1.32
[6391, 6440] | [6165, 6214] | 2.18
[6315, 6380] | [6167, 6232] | 1.91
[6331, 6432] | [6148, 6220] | 1.85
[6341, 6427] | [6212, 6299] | 1.86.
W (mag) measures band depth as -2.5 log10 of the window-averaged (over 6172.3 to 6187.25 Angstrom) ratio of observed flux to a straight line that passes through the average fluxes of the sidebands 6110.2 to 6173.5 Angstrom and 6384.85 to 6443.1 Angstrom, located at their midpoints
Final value 0.416 mag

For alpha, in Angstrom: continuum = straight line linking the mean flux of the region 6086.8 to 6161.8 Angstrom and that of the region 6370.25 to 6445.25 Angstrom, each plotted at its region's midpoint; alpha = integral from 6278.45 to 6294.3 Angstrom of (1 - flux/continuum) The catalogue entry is 4.7 Angstrom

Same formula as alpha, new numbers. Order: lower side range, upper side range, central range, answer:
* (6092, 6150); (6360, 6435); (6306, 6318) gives 1.7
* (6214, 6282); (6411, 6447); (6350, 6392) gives -0.3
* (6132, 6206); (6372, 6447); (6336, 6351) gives -0.7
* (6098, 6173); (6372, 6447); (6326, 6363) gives 1.3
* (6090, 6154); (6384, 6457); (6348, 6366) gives 1.4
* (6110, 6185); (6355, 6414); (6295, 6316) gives 2.8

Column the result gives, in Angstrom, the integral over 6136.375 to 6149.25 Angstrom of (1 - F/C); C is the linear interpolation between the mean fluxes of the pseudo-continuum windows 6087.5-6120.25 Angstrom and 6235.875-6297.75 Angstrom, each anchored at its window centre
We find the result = -1.8 Angstrom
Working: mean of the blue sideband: 8.55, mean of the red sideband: 5.85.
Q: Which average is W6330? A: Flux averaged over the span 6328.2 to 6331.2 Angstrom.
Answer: 9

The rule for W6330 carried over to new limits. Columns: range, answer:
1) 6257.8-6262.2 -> 5.65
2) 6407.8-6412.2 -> 11.1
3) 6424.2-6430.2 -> 10.9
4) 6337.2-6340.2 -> 9.53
